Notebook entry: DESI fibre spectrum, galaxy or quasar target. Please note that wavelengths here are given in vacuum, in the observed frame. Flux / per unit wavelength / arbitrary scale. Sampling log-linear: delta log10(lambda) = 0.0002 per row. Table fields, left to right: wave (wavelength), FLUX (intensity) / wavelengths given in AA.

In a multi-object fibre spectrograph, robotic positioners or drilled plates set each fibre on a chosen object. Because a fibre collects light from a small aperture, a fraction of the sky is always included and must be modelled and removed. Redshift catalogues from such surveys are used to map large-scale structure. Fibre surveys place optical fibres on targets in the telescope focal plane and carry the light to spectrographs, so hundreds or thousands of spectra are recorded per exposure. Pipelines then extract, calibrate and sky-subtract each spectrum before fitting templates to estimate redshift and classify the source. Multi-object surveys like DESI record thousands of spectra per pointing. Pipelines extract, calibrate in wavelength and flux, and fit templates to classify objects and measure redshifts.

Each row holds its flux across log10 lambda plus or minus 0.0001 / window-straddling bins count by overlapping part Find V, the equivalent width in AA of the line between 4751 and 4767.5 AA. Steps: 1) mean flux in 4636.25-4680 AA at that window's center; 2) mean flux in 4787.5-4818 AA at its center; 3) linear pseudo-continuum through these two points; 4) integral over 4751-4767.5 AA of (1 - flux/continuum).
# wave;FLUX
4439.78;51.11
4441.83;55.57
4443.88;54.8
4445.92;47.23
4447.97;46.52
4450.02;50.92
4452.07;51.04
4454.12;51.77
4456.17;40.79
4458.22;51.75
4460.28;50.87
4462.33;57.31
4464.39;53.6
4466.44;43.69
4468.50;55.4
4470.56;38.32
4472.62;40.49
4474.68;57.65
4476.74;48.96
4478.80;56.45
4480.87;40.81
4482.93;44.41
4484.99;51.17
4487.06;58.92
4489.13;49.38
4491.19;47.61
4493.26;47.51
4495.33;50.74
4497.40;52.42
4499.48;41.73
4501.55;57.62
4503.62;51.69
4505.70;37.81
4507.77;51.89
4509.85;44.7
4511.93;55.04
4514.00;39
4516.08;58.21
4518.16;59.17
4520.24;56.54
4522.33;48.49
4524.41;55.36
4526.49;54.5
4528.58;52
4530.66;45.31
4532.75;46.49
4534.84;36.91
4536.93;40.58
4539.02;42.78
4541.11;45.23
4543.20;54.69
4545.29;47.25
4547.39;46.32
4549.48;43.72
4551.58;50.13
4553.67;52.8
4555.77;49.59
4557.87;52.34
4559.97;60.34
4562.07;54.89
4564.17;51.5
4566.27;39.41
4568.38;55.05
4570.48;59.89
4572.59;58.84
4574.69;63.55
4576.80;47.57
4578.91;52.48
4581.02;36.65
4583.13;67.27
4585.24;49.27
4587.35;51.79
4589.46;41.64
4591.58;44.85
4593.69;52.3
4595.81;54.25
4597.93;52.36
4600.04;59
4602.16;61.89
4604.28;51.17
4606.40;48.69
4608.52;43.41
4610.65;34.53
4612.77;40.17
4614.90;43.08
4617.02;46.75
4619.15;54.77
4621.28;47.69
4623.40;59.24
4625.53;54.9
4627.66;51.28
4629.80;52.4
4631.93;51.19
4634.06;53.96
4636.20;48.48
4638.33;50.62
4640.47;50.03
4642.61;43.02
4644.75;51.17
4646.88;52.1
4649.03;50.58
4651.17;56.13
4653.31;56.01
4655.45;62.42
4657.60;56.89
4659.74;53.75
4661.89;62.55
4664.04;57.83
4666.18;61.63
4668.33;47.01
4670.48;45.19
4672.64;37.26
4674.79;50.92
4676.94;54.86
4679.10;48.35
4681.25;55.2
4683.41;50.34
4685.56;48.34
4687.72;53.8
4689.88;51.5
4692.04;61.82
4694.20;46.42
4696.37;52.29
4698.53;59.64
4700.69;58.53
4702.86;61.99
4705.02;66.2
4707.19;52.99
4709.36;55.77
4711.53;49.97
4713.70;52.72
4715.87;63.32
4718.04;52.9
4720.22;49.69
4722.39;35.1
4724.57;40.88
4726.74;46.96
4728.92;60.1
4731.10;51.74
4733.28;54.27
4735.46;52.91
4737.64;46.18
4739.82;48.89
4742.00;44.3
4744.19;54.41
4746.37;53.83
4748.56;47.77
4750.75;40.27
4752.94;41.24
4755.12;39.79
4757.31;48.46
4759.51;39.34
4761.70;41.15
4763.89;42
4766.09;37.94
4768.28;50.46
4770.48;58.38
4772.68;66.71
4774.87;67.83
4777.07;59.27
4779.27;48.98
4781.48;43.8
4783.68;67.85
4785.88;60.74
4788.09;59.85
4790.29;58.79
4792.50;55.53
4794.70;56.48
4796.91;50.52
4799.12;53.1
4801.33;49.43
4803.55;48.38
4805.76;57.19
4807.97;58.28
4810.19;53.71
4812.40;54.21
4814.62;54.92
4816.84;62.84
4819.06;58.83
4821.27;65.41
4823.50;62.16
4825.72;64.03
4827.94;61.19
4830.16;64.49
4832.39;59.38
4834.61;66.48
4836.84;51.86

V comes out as 3.9 AA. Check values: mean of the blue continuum 52.3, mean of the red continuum 55.2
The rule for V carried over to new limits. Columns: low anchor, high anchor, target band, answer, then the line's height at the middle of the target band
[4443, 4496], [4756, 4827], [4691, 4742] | 0.7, 53.6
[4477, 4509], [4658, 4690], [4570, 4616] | 0.2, 50.8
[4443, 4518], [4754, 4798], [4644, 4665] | -1.9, 51.4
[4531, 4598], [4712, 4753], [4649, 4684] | -2.6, 49.7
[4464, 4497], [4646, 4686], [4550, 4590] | -1.1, 51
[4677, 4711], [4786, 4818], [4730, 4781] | 5.4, 55.1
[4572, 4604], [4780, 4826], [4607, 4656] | 3.3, 53.6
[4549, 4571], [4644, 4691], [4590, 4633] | 1.8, 52.3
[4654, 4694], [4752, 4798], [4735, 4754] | 1.8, 52.5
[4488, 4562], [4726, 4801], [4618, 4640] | -0.9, 50.3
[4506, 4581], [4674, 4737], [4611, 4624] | 1.0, 51.6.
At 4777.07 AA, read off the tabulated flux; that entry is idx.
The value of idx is 59.27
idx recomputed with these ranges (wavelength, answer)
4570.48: 59.89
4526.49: 54.5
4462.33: 57.31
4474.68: 57.65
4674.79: 50.92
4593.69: 52.3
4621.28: 47.69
